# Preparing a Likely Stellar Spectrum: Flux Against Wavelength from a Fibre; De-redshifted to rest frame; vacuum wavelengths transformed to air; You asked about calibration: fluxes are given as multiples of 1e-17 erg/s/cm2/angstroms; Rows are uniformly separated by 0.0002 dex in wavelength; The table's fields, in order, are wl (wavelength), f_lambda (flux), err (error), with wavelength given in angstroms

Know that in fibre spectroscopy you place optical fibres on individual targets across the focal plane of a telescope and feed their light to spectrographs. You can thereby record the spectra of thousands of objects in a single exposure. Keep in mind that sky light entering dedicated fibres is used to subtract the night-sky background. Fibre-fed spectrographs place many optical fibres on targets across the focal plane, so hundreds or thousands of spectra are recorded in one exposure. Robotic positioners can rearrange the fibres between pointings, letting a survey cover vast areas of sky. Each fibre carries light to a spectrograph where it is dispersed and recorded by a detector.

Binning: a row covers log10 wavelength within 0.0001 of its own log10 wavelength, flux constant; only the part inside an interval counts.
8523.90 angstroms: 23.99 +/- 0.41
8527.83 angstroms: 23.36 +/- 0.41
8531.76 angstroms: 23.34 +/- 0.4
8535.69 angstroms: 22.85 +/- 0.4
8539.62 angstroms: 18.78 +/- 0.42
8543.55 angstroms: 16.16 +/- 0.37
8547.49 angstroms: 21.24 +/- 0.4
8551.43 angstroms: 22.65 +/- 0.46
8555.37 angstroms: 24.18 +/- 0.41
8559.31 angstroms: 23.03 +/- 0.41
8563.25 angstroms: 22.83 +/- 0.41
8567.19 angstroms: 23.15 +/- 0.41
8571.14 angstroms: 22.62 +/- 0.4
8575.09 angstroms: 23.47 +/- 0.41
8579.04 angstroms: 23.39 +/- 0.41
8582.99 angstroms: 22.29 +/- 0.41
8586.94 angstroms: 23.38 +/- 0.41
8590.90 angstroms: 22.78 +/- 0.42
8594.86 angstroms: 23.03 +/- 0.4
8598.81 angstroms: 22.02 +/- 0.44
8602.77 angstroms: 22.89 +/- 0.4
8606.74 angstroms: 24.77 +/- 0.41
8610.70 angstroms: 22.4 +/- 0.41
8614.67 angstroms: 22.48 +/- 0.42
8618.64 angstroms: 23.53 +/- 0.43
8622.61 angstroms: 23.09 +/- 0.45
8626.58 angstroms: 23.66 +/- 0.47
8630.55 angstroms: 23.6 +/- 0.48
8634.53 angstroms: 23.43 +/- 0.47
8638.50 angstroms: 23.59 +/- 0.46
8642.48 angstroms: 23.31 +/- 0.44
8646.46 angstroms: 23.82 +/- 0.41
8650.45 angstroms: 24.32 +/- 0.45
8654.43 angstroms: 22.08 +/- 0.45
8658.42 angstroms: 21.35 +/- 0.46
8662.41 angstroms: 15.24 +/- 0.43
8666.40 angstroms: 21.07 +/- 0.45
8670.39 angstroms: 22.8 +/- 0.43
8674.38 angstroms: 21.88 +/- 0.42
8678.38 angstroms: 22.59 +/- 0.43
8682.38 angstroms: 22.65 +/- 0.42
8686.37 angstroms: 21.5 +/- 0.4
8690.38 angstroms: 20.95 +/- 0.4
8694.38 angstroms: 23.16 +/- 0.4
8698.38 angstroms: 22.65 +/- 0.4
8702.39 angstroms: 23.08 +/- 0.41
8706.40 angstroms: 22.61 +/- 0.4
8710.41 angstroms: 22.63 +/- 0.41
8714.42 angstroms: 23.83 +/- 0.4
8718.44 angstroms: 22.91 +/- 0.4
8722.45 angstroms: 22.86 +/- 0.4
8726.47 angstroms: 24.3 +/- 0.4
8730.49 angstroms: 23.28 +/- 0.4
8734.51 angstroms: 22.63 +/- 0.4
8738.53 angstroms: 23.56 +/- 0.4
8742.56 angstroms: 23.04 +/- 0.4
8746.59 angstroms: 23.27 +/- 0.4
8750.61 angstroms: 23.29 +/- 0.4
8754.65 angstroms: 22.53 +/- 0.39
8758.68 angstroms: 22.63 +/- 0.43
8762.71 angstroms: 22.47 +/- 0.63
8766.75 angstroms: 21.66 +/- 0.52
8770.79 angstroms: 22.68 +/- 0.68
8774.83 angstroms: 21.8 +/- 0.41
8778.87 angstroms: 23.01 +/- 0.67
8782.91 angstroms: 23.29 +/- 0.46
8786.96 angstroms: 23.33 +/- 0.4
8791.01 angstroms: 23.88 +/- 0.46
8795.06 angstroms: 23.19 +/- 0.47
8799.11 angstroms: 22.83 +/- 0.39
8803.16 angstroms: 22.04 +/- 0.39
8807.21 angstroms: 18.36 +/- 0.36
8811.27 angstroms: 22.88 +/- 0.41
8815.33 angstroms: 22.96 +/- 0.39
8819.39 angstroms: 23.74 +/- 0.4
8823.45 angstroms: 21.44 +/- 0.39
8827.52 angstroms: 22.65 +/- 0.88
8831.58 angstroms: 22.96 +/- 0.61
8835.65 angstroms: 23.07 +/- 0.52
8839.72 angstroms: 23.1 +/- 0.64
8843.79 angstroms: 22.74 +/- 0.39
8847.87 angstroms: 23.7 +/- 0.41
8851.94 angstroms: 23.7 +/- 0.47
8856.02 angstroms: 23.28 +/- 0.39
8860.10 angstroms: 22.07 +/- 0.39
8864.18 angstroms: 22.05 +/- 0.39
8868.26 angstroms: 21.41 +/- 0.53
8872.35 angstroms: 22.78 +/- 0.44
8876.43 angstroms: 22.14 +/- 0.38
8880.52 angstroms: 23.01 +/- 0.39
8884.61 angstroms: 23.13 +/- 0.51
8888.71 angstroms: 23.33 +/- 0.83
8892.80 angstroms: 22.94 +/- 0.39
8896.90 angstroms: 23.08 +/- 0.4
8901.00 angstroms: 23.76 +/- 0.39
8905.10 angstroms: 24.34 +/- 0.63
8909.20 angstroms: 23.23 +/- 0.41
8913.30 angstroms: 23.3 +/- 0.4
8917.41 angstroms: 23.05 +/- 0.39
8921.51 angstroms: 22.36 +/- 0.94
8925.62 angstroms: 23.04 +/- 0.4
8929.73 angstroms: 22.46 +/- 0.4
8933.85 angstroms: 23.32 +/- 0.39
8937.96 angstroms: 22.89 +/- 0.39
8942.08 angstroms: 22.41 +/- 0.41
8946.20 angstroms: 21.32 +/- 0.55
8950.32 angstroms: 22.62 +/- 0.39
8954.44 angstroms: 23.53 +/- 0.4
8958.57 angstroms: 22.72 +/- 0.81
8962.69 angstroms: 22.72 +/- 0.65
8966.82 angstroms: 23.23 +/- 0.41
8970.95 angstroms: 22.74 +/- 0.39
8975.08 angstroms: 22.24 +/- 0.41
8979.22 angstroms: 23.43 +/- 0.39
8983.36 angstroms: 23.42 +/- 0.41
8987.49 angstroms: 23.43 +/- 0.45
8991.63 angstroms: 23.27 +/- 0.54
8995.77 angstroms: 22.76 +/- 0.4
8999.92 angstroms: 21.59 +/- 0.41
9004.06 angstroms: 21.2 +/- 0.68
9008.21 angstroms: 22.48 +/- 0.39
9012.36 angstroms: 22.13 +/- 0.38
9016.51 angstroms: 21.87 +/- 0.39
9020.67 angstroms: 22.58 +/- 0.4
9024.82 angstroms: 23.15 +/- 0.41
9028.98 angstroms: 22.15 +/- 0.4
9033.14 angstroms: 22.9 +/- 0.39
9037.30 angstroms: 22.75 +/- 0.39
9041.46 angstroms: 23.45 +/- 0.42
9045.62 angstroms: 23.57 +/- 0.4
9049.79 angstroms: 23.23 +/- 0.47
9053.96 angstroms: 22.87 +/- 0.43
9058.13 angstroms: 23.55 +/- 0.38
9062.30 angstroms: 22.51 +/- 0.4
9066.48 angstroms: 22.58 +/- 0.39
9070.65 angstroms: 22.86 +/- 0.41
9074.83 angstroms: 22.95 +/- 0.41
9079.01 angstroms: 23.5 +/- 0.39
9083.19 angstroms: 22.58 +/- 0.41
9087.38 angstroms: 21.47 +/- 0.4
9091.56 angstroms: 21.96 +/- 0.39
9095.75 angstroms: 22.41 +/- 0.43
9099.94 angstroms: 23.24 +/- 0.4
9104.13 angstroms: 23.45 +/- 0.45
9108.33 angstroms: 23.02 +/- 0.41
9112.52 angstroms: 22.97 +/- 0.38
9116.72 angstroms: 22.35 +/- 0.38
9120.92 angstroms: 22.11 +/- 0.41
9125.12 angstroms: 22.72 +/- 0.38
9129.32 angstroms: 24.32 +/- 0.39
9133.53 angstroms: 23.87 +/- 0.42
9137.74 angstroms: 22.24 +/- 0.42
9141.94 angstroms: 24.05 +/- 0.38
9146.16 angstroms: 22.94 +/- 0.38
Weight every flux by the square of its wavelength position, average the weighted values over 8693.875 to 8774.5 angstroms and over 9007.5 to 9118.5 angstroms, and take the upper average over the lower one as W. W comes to 1.07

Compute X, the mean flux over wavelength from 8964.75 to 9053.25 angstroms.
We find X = 22.7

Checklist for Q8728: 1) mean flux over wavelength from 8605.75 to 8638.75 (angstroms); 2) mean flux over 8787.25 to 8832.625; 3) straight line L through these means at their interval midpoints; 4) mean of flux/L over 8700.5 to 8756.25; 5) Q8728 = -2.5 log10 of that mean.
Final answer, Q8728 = -0.01 mag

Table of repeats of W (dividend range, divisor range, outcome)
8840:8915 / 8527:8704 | 1.09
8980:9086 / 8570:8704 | 1.10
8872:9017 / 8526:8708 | 1.09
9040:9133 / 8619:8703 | 1.13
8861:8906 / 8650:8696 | 1.11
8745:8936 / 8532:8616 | 1.08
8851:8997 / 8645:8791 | 1.06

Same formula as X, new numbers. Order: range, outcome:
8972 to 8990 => 23.1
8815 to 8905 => 22.9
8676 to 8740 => 22.8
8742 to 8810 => 22.5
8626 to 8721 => 22.4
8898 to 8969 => 23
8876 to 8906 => 23.2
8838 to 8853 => 23.3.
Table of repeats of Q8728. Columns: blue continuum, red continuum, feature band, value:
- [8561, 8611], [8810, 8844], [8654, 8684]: 0.090 mag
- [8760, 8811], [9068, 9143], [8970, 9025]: 0.007 mag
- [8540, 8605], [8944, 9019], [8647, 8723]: 0.014 mag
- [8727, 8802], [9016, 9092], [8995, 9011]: 0.042 mag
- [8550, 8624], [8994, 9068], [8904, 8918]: -0.034 mag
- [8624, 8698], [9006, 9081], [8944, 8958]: 0.009 mag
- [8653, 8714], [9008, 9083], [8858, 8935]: -0.022 mag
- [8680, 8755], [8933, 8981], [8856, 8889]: 0.015 mag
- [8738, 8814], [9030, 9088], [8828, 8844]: -0.014 mag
